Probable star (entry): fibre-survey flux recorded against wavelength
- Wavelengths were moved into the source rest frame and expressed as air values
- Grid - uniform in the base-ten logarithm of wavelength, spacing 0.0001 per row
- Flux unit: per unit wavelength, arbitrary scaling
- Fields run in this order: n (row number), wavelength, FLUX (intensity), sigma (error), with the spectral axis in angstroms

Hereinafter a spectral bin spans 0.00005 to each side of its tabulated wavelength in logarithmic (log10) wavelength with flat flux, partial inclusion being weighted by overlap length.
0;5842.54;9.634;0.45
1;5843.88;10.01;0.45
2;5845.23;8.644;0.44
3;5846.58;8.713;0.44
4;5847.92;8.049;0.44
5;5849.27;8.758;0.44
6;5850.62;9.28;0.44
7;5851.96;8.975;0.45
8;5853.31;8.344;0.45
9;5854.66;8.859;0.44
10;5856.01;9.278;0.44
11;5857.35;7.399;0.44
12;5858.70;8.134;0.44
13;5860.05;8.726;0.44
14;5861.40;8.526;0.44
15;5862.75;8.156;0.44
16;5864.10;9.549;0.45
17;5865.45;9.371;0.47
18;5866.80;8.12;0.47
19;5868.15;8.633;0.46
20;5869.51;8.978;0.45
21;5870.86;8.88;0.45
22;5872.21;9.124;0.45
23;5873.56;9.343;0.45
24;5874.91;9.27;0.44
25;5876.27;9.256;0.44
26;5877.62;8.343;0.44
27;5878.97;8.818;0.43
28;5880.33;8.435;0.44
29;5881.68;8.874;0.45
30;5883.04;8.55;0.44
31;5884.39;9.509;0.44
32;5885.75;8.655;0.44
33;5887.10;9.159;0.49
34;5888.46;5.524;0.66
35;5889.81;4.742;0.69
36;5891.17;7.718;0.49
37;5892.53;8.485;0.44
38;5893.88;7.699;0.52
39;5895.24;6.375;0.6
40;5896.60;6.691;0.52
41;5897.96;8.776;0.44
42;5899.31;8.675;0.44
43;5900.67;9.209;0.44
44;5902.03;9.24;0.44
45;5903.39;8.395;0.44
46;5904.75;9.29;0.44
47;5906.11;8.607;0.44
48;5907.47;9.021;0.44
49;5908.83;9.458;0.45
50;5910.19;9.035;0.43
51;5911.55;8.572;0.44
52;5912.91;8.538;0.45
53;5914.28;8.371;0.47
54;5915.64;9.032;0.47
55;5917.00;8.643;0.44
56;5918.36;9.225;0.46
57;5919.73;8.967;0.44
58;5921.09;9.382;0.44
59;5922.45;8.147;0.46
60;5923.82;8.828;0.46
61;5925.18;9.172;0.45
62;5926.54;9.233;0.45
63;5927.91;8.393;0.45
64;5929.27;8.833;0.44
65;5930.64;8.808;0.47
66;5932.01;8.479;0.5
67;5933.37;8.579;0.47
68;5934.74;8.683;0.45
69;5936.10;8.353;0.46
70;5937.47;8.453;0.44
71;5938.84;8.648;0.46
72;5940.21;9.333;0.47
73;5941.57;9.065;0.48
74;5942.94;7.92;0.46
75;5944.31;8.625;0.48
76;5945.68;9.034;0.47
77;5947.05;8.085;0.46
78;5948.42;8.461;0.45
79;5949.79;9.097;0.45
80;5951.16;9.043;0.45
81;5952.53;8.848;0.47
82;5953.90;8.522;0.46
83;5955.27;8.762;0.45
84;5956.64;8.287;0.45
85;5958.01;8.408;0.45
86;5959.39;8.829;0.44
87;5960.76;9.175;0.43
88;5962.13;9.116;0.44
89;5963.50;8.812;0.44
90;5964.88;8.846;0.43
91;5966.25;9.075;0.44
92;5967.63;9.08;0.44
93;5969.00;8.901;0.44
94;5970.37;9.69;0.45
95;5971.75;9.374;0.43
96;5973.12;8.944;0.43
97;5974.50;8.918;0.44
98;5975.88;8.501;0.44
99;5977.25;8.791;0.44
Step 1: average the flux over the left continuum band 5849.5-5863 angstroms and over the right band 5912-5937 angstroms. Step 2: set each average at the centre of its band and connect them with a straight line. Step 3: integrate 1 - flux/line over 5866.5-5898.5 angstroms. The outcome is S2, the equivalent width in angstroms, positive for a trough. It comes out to 1.50 angstroms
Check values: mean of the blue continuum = 8.59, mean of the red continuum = 8.75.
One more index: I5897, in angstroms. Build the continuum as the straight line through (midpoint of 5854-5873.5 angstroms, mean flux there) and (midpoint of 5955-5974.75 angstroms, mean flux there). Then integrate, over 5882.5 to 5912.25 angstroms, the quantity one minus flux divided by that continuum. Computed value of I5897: 1.9 angstroms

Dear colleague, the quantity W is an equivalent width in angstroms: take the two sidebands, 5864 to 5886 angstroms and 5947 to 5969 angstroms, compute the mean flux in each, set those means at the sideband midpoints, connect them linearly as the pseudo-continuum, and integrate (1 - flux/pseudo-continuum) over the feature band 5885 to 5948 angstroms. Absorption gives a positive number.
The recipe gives 2.6 angstroms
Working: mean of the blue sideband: 8.91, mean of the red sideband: 8.8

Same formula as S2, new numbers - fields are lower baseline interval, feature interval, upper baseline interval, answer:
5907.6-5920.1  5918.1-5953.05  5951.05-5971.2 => 0.5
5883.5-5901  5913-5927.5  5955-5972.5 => -1.1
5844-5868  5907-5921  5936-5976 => -0.2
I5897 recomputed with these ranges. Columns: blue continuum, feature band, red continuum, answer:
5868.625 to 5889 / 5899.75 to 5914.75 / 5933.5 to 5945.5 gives -0.3 angstroms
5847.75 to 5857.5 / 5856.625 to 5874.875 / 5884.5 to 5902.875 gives -0.6 angstroms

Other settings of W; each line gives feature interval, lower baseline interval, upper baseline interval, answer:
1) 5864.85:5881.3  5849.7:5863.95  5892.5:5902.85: -0.9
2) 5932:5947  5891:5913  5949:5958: 0.0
